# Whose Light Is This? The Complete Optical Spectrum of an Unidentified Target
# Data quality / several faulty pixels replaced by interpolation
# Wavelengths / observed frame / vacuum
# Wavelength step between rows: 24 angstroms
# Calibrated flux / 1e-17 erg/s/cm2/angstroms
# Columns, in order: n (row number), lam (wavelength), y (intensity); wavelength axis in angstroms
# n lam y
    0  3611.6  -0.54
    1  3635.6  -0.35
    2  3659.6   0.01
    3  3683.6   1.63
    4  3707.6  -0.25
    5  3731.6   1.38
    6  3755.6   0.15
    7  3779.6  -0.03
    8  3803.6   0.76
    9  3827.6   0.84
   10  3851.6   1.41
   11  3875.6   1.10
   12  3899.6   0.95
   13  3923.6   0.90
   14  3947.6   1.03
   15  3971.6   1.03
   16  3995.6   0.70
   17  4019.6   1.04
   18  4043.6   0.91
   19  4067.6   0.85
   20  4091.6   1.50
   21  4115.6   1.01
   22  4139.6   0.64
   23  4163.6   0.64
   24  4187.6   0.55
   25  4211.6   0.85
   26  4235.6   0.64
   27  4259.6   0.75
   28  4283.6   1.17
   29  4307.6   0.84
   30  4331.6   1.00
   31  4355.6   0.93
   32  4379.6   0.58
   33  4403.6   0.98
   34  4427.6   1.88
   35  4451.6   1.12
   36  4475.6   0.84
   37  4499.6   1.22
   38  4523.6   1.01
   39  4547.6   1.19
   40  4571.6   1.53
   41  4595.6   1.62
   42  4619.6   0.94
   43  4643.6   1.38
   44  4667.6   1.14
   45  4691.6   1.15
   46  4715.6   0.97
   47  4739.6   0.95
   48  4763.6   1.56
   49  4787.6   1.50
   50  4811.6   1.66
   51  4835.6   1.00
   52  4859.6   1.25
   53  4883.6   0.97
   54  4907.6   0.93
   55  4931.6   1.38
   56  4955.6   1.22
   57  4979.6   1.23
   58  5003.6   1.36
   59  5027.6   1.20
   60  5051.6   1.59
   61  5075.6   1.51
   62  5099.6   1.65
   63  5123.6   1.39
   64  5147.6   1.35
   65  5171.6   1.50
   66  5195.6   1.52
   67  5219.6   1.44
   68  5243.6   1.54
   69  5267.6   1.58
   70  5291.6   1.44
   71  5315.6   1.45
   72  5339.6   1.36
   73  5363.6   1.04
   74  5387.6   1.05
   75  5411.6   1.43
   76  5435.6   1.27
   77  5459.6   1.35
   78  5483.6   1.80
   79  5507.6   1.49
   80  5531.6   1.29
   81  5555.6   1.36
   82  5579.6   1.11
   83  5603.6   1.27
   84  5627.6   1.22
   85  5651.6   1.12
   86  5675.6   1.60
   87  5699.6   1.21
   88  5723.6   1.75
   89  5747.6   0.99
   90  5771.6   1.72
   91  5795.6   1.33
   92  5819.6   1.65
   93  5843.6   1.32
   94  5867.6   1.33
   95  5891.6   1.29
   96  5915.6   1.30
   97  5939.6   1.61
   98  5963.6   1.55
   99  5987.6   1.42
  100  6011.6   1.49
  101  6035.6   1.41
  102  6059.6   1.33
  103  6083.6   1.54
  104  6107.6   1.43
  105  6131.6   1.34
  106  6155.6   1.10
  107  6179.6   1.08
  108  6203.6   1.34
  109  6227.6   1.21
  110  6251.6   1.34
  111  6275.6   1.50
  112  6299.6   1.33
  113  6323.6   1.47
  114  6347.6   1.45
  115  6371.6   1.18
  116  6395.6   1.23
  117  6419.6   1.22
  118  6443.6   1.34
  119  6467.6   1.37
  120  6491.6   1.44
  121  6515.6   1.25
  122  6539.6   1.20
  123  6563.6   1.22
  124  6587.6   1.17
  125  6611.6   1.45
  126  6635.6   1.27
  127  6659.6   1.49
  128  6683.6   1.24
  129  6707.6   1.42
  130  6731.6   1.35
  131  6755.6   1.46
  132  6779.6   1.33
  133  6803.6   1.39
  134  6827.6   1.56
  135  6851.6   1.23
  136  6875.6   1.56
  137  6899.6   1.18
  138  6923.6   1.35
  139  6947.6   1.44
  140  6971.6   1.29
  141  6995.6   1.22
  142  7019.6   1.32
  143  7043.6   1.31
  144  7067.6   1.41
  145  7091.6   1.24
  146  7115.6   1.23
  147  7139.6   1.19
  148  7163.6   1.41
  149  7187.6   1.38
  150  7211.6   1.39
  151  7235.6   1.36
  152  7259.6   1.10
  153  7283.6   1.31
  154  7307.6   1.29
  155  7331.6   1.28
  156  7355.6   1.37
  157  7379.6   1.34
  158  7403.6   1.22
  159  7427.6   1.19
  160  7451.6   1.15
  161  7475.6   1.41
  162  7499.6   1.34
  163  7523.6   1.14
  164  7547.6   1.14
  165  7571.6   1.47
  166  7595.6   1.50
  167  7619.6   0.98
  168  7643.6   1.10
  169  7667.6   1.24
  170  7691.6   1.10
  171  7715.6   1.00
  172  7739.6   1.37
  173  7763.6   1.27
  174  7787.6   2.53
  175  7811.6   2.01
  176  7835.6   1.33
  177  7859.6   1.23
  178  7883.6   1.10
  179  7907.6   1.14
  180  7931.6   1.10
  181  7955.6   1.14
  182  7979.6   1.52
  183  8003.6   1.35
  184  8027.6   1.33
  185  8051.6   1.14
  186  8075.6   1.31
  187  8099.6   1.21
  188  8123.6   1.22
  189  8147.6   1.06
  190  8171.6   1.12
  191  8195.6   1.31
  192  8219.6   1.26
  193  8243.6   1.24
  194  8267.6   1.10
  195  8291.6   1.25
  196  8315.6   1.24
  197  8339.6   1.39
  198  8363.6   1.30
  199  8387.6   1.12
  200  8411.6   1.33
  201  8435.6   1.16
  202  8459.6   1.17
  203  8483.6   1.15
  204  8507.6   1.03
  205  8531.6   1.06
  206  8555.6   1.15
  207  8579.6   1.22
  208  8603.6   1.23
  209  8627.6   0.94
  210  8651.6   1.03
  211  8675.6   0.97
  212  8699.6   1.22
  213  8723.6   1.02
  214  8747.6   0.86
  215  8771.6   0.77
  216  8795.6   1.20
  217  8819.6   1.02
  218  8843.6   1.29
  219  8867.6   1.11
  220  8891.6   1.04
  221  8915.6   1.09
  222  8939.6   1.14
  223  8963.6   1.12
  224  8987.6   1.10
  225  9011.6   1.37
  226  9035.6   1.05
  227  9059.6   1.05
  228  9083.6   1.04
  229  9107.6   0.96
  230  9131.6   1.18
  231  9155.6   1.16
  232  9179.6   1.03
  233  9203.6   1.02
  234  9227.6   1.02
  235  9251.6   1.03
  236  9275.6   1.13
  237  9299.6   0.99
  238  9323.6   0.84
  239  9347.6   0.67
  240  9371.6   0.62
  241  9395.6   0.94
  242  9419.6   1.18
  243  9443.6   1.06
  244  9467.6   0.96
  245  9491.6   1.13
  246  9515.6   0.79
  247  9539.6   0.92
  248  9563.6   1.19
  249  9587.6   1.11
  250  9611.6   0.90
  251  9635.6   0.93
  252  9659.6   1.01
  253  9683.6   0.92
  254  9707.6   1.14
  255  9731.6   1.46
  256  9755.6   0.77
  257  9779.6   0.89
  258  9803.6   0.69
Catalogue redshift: 0.19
